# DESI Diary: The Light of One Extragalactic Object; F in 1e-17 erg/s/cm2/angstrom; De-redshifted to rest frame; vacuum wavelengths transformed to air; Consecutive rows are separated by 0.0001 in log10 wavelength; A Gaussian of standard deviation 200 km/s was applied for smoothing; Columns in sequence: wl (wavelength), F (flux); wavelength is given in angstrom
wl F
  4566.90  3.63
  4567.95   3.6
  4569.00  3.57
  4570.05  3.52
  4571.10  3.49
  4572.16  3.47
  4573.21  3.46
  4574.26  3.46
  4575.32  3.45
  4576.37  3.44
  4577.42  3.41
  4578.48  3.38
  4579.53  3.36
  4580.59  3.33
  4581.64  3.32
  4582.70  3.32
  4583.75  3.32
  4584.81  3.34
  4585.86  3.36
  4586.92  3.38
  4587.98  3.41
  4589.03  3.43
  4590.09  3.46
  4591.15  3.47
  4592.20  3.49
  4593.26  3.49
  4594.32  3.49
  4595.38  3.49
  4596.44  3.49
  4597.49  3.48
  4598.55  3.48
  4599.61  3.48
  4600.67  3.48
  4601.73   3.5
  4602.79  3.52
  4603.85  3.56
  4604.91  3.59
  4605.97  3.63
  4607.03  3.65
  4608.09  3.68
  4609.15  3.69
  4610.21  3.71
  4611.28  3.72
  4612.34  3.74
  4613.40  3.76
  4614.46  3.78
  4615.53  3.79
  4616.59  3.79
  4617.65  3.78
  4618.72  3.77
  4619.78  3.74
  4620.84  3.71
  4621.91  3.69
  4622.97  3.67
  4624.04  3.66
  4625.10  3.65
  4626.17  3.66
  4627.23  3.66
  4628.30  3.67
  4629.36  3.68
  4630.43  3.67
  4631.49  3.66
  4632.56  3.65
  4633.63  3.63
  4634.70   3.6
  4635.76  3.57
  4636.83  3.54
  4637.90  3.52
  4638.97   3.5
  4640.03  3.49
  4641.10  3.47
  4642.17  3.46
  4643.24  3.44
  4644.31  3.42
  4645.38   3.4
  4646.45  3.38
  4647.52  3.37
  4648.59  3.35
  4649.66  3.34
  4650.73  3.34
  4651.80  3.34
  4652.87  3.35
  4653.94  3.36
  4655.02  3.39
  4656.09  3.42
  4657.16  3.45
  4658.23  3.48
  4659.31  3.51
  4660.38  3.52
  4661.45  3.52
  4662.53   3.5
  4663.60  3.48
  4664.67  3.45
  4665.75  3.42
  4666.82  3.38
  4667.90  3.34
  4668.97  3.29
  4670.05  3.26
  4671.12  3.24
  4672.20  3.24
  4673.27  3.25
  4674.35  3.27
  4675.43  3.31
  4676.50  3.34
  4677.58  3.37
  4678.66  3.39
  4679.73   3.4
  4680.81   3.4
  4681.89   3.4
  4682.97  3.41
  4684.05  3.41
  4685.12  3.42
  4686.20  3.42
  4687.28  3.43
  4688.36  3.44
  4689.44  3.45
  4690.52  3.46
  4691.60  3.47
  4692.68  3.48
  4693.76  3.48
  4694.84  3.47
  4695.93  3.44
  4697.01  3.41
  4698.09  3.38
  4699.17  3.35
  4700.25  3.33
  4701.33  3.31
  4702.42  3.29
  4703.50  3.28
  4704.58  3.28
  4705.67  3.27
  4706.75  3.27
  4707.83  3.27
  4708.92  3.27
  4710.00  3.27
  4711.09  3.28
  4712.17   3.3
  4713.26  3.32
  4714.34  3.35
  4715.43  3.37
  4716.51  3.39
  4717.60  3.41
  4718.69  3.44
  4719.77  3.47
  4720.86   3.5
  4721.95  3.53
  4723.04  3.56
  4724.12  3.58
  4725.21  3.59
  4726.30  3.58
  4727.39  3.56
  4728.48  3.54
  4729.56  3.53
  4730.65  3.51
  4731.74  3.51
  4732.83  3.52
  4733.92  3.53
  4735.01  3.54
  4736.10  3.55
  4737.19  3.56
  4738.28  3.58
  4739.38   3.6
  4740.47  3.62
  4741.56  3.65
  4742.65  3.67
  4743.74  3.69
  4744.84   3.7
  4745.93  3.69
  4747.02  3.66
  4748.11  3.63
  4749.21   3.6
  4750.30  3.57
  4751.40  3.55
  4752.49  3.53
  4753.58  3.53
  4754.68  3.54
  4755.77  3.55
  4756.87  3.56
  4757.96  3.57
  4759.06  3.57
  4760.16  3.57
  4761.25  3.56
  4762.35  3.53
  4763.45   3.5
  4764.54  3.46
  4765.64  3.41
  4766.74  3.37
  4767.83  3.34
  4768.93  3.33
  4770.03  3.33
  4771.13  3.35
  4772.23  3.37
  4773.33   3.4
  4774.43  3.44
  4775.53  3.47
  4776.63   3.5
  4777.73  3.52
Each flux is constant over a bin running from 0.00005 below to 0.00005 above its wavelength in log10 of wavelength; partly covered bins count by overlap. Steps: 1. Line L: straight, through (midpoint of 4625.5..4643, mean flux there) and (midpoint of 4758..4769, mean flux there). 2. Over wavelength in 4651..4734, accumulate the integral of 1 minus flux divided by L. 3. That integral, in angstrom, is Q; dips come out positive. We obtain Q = 3.1 angstrom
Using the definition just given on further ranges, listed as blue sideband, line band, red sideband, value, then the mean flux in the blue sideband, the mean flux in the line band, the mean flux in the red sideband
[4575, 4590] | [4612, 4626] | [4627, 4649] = -1.0 angstrom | 3.38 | 3.73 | 3.53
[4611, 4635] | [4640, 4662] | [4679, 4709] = 1.0 angstrom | 3.7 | 3.42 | 3.38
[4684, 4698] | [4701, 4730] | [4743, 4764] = 0.8 angstrom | 3.44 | 3.4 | 3.59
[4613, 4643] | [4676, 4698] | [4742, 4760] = 1.2 angstrom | 3.65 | 3.42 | 3.6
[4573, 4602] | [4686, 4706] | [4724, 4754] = 0.8 angstrom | 3.43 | 3.39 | 3.59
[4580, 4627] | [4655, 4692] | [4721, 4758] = 1.8 angstrom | 3.57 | 3.4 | 3.58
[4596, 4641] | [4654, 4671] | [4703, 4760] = 0.8 angstrom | 3.63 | 3.42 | 3.5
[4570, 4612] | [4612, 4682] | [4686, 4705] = -1.3 angstrom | 3.48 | 3.5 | 3.4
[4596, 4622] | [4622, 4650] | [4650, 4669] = -0.1 angstrom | 3.65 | 3.55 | 3.42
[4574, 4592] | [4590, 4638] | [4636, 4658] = -3.1 angstrom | 3.39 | 3.62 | 3.42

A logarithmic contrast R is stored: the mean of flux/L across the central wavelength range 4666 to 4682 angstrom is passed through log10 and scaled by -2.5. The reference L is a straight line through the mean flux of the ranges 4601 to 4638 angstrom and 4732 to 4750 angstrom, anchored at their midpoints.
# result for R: 0.10 mag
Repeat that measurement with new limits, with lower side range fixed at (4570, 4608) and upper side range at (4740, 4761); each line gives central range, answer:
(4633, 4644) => -0.01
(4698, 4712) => 0.08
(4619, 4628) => -0.06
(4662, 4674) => 0.06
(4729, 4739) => 0.02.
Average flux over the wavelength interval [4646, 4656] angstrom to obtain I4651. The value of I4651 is 3.36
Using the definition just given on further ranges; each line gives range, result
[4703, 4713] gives 3.28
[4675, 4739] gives 3.42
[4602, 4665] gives 3.57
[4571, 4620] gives 3.53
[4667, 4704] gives 3.37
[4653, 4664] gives 3.46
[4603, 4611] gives 3.64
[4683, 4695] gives 3.45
